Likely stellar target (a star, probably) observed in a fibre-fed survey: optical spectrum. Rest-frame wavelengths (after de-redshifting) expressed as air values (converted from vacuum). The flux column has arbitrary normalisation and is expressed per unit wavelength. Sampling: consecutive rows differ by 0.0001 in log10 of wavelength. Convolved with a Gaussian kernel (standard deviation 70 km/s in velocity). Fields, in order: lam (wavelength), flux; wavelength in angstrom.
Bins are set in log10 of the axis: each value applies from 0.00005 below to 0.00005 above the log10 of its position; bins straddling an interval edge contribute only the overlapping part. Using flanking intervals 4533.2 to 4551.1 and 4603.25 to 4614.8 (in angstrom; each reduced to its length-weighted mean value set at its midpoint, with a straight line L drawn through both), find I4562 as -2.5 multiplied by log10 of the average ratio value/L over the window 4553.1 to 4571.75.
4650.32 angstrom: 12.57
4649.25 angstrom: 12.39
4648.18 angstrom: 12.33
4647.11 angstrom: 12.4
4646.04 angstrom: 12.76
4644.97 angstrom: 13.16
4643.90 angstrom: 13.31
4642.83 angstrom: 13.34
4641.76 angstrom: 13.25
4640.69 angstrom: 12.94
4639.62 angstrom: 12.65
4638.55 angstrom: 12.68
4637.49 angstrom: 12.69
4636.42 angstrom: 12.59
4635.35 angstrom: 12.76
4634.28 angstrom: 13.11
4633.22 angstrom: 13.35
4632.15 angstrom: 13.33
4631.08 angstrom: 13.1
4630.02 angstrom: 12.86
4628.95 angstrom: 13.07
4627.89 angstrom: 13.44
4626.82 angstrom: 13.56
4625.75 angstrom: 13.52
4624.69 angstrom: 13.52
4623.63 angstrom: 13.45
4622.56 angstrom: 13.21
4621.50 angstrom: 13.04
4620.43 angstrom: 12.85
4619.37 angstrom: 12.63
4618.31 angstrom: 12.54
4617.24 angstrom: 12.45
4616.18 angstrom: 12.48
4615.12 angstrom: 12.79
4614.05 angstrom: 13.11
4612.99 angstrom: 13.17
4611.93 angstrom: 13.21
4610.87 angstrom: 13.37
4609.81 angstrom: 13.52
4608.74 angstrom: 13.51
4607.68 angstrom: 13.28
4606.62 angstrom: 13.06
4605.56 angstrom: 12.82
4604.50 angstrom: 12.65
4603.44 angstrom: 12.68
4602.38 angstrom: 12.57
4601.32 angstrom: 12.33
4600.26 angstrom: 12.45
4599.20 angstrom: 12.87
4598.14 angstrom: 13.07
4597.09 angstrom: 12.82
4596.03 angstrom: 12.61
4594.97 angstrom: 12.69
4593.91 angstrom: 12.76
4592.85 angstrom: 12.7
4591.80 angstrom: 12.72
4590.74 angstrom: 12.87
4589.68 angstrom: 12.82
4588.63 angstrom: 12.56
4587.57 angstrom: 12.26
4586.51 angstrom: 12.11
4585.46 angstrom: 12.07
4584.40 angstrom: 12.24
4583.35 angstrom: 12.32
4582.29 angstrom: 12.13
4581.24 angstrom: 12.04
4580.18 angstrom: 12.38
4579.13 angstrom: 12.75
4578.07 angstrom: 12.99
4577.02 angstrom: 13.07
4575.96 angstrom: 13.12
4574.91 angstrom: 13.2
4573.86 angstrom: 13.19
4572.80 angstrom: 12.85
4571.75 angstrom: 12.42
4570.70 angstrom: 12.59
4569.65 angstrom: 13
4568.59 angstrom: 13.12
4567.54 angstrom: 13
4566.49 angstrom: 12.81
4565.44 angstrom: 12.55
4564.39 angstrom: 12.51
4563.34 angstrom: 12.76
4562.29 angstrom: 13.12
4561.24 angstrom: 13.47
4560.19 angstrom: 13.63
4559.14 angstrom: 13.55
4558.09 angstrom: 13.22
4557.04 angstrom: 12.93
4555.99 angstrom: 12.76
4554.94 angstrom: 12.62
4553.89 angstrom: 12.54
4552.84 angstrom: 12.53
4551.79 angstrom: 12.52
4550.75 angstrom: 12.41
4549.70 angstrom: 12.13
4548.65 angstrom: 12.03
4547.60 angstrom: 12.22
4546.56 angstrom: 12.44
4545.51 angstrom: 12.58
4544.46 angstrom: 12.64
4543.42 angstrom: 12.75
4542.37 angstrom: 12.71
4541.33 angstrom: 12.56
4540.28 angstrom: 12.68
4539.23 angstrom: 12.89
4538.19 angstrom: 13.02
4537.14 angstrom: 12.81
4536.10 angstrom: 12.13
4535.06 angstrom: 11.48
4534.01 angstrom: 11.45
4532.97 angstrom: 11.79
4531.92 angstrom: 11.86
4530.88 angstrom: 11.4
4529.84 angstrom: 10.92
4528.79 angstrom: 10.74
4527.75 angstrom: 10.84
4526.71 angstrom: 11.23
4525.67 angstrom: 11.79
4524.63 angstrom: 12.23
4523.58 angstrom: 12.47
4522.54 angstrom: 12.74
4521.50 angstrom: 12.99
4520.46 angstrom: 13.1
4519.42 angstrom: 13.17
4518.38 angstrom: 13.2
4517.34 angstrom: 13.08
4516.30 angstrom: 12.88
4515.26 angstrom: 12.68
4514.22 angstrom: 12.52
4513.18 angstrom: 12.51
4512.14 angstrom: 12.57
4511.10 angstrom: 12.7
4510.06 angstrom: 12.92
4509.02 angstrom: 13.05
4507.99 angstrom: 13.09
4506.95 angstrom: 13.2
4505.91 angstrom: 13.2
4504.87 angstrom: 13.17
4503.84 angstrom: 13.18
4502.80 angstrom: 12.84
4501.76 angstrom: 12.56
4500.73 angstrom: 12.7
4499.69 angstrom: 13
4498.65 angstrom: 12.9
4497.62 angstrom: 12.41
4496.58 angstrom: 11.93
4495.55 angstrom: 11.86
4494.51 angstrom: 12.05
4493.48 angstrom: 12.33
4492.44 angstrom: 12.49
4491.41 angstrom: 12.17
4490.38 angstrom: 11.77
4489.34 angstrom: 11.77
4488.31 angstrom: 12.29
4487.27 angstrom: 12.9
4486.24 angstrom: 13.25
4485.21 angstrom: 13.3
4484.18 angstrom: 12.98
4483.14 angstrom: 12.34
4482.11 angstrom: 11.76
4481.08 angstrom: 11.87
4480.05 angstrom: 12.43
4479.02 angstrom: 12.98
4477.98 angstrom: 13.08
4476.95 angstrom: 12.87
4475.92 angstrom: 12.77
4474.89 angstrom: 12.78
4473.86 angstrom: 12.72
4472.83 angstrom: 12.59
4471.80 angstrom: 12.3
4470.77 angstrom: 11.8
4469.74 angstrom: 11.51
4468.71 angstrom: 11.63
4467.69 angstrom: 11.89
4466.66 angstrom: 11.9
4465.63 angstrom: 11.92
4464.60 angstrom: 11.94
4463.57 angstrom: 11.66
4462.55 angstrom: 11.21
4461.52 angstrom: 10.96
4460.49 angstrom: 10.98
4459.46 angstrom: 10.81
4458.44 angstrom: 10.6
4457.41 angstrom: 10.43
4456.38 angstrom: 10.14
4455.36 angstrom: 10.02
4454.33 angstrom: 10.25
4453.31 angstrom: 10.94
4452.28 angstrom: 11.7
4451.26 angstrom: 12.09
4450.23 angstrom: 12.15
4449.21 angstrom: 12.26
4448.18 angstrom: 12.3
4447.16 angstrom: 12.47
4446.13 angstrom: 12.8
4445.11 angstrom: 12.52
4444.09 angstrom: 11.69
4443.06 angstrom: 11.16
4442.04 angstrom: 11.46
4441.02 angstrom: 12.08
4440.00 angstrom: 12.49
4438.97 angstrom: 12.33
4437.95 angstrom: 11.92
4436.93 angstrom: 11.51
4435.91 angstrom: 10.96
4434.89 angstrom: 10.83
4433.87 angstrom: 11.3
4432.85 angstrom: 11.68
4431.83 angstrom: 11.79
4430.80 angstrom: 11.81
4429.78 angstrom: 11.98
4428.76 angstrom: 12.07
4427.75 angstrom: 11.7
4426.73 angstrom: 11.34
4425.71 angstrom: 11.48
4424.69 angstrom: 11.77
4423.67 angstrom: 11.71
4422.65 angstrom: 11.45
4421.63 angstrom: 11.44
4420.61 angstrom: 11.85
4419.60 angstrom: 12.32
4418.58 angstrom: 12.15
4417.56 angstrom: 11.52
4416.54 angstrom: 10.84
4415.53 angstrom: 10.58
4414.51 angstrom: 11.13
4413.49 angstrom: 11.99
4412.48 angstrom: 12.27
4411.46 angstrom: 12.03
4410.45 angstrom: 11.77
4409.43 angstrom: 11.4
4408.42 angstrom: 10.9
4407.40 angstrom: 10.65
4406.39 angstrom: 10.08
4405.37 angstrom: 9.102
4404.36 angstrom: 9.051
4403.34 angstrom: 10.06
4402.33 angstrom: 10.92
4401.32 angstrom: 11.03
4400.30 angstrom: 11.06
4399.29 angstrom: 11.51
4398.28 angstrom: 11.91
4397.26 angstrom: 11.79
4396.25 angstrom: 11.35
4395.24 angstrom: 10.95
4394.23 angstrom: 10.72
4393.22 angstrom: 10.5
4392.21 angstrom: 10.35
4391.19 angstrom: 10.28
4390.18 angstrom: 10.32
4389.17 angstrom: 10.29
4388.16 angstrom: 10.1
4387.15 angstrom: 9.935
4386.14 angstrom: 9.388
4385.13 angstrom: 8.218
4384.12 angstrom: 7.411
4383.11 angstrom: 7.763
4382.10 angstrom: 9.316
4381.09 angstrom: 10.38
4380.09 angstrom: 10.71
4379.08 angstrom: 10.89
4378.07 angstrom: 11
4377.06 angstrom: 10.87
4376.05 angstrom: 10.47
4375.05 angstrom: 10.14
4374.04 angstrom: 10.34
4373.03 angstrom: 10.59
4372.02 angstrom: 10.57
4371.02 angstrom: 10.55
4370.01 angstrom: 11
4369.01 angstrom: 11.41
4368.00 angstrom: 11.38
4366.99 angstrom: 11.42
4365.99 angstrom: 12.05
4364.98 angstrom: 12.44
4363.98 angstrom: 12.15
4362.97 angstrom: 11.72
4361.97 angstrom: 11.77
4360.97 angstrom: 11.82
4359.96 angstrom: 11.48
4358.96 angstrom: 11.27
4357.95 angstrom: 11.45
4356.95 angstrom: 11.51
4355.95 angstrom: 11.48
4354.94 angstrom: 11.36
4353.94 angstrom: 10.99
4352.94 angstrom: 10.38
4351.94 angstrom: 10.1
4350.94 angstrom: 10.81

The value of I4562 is -0.03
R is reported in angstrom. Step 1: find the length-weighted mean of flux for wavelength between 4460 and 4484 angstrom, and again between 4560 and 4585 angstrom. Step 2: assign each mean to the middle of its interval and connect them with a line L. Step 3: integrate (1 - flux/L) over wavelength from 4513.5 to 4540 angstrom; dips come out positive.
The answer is 0.53 angstrom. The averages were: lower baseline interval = 12.1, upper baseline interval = 12.8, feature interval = 12.2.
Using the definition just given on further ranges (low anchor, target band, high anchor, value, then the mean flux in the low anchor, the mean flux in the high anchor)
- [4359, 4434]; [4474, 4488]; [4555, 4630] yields -1.1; 11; 12.9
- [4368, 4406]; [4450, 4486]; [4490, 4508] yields 0.5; 10.3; 12.6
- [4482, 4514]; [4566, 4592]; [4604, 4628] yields 0.6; 12.6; 13.1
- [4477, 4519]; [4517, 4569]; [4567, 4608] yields 0.8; 12.7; 12.7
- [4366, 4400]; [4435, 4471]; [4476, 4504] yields 0.7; 10.4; 12.5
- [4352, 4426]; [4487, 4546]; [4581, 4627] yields -2.0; 10.9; 12.8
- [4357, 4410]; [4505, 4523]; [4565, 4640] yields -1.4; 10.7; 12.8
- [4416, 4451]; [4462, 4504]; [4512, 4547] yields -1.0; 11.8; 12.3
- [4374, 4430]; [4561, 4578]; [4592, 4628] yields -0.5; 10.8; 13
